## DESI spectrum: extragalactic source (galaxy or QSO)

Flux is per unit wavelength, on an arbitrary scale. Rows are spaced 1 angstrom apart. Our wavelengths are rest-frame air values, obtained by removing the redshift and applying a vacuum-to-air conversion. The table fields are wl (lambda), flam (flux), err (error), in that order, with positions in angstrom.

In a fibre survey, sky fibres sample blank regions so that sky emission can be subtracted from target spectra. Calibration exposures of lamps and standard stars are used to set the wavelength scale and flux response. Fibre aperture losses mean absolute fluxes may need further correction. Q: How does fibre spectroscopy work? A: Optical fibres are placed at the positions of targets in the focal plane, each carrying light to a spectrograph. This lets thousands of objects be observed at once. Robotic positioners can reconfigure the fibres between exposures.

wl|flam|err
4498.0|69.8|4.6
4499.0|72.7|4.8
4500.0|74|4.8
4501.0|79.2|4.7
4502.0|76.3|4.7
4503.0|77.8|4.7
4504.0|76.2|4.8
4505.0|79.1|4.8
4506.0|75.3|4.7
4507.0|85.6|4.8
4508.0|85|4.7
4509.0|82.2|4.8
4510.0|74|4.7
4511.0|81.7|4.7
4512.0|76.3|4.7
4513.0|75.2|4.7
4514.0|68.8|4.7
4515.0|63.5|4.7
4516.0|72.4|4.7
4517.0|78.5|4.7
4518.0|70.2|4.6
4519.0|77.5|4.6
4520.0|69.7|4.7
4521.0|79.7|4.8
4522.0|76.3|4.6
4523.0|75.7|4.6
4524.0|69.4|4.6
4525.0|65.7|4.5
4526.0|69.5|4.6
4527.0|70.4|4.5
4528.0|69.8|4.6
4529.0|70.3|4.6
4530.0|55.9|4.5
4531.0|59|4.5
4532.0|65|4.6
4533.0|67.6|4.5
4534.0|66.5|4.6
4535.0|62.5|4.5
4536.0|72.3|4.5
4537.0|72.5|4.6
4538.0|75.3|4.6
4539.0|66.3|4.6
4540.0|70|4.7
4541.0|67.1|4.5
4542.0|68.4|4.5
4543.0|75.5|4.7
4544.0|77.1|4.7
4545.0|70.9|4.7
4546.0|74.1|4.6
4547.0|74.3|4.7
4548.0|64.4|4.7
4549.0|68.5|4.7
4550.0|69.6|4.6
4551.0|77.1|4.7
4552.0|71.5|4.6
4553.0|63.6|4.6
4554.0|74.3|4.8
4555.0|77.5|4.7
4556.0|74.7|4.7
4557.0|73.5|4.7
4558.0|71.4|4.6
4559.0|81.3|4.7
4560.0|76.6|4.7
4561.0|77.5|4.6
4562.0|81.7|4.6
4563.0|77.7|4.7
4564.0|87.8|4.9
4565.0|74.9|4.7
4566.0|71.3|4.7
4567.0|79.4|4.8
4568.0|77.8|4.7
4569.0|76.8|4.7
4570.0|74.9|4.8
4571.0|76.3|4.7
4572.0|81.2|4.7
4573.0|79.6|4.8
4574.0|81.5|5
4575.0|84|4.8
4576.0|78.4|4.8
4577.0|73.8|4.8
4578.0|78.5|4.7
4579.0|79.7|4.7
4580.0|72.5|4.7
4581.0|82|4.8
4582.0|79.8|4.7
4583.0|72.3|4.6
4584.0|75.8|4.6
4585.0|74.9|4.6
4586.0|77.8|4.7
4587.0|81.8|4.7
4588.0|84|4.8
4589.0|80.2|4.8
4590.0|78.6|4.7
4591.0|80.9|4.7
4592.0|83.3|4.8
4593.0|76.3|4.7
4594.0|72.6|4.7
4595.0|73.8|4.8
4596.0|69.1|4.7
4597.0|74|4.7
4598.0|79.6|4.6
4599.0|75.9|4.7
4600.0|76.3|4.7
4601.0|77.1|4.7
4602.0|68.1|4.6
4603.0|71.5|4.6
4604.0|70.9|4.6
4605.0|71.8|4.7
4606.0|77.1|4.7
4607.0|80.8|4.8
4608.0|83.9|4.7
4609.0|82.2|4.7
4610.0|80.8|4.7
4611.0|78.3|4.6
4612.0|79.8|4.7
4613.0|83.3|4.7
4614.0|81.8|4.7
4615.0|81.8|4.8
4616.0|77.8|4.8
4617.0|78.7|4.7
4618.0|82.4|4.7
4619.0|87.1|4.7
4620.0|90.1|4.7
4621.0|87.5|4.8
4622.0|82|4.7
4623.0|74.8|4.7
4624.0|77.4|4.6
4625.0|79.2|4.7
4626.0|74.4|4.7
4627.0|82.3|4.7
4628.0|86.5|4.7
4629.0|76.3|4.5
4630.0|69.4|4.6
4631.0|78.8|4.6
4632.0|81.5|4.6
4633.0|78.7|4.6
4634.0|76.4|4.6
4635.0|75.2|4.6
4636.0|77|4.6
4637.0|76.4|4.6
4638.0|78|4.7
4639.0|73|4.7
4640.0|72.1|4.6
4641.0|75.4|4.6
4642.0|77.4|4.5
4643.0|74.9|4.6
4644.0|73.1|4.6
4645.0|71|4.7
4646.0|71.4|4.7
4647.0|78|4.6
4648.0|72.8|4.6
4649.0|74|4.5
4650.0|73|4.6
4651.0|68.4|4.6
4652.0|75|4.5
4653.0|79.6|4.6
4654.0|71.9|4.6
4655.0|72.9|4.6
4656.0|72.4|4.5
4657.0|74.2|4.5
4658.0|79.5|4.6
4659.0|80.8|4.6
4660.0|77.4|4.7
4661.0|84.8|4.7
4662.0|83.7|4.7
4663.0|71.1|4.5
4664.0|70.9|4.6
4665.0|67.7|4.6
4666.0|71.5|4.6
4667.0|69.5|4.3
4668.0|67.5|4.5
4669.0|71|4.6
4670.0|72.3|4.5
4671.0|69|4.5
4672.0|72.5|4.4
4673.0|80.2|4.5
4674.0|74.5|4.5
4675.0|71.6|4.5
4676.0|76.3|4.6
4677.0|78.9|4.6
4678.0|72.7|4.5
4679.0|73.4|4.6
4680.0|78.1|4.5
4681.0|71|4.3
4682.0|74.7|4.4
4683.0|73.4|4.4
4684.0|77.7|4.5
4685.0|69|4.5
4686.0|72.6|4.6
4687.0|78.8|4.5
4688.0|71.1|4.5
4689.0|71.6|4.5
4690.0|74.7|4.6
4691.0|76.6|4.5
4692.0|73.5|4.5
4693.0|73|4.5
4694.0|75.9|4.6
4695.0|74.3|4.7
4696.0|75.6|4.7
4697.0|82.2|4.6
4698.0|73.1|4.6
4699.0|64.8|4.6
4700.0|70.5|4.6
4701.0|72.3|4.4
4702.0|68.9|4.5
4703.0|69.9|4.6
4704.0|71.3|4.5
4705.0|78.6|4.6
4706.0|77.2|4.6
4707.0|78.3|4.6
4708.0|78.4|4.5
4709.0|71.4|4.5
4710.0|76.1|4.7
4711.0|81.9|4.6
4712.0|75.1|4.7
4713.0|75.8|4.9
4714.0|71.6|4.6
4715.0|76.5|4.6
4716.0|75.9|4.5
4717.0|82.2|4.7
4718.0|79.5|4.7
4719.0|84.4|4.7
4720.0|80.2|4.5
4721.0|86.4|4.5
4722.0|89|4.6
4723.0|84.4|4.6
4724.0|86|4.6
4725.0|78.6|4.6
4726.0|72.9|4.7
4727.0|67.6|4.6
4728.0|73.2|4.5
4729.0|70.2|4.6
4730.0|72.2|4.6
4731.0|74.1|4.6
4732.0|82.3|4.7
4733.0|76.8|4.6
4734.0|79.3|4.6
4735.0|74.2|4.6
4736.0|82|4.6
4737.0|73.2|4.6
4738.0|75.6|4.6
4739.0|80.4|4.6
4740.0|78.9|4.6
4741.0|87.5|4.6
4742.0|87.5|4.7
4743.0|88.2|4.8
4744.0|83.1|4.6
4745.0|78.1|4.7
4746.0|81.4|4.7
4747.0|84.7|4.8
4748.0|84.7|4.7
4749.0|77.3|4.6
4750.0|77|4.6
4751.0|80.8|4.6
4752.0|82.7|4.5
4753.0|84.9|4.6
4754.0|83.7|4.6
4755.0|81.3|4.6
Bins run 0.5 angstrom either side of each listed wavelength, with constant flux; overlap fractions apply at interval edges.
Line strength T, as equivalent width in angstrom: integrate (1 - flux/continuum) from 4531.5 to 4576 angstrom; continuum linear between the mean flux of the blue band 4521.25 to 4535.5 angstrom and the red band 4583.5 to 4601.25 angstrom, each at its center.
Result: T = -1.5 angstrom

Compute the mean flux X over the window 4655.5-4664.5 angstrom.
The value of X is 77.2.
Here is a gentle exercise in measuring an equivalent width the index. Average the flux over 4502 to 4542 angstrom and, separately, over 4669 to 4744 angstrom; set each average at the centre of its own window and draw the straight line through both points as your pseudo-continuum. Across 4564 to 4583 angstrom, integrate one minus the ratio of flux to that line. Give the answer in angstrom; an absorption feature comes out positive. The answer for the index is -1.2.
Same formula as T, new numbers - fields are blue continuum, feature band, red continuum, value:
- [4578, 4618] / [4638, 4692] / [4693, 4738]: 2.0 angstrom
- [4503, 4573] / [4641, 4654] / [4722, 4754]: 0.5 angstrom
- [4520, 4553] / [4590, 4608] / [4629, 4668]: -0.7 angstrom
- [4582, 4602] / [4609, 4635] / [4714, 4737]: -1.0 angstrom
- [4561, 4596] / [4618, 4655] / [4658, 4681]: -0.6 angstrom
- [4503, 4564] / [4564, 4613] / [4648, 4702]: -2.8 angstrom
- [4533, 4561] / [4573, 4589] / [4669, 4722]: -1.3 angstrom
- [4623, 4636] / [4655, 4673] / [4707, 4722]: 1.0 angstrom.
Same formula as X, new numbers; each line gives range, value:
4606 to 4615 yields 81.1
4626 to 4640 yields 77.3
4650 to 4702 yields 74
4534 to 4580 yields 74.6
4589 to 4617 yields 77.4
